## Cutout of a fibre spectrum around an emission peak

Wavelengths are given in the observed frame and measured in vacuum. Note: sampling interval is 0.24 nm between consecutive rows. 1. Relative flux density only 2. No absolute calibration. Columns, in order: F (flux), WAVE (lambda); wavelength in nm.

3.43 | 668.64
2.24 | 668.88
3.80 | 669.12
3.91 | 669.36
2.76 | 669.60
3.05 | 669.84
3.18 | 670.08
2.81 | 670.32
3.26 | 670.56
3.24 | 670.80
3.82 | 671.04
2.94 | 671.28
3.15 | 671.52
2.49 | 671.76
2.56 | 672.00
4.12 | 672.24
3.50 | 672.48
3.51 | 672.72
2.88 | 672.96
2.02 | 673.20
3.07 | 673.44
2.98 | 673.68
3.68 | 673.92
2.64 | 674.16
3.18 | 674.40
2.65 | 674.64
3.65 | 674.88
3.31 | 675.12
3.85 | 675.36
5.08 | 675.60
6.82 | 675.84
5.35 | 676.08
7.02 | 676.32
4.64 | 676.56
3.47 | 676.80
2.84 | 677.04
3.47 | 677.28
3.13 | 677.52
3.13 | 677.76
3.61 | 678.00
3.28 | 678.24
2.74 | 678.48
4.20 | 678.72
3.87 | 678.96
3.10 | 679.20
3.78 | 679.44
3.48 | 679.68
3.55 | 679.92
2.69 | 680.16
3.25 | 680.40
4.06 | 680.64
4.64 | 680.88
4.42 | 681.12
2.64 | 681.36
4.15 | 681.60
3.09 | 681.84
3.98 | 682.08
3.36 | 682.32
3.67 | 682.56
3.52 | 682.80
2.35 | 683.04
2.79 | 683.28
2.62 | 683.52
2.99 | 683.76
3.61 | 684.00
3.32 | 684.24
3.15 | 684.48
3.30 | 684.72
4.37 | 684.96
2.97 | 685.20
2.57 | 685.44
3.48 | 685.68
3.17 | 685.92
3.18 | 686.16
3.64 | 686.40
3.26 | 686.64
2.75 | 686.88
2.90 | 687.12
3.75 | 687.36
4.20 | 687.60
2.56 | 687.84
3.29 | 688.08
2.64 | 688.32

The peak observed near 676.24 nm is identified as [O II] 3727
